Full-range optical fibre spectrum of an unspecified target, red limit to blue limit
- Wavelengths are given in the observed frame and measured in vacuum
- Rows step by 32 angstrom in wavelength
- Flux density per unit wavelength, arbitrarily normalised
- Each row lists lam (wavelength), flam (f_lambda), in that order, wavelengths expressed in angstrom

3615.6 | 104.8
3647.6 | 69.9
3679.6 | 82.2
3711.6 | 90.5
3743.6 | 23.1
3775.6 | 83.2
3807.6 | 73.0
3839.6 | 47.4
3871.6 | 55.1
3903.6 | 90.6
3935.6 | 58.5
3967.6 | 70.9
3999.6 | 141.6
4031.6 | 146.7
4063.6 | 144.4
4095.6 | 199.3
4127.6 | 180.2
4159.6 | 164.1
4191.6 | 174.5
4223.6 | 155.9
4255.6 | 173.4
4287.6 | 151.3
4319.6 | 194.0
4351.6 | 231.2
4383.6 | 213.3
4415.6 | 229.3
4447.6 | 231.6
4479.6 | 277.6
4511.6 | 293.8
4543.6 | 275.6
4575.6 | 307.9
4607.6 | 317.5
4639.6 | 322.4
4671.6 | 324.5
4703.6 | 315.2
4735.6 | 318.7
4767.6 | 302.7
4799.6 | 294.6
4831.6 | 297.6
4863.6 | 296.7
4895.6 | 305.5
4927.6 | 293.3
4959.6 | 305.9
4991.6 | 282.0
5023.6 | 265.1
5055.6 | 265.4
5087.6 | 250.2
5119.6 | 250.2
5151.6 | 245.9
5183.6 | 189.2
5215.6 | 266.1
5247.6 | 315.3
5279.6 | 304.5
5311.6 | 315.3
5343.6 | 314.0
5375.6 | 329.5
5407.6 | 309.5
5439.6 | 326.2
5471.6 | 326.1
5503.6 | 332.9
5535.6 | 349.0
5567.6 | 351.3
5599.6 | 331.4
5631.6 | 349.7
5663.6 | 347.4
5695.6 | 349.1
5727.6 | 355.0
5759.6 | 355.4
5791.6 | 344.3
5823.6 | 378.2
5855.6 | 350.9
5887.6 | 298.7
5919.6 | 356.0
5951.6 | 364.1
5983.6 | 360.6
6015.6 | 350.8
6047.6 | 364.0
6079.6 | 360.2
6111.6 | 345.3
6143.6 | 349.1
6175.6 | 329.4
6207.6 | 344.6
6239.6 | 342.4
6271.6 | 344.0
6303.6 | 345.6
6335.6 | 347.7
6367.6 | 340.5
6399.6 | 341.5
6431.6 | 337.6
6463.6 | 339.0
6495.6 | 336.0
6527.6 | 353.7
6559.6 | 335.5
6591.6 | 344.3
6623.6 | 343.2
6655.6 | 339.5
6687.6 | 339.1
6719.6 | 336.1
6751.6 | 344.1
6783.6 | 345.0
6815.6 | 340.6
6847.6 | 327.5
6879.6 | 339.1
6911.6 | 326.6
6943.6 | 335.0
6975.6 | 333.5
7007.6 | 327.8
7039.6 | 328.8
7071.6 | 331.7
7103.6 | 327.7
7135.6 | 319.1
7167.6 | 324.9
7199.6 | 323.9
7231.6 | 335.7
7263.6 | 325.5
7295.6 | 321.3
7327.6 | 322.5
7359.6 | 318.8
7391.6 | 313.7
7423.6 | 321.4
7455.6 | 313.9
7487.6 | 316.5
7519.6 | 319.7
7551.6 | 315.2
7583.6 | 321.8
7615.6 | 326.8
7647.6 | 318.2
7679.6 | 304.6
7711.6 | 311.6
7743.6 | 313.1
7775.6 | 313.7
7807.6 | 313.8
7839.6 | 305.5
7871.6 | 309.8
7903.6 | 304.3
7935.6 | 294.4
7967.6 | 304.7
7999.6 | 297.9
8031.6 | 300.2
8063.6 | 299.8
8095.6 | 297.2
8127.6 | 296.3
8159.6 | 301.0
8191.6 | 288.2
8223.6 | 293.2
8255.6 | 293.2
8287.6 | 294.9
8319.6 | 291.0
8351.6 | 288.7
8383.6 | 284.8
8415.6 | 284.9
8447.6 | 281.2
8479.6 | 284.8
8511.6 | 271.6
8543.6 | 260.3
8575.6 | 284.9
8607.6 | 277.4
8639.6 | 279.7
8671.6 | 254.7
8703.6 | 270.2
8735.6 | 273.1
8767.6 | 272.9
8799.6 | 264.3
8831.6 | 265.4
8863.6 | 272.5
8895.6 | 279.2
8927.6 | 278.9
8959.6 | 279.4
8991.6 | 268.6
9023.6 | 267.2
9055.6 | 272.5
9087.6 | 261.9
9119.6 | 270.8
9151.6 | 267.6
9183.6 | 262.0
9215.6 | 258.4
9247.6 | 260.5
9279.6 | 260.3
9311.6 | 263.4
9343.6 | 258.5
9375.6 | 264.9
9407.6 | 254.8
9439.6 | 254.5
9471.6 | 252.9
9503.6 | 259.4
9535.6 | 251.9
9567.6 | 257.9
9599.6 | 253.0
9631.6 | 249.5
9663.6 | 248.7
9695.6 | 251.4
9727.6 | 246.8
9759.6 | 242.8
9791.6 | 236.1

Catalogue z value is 0.000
